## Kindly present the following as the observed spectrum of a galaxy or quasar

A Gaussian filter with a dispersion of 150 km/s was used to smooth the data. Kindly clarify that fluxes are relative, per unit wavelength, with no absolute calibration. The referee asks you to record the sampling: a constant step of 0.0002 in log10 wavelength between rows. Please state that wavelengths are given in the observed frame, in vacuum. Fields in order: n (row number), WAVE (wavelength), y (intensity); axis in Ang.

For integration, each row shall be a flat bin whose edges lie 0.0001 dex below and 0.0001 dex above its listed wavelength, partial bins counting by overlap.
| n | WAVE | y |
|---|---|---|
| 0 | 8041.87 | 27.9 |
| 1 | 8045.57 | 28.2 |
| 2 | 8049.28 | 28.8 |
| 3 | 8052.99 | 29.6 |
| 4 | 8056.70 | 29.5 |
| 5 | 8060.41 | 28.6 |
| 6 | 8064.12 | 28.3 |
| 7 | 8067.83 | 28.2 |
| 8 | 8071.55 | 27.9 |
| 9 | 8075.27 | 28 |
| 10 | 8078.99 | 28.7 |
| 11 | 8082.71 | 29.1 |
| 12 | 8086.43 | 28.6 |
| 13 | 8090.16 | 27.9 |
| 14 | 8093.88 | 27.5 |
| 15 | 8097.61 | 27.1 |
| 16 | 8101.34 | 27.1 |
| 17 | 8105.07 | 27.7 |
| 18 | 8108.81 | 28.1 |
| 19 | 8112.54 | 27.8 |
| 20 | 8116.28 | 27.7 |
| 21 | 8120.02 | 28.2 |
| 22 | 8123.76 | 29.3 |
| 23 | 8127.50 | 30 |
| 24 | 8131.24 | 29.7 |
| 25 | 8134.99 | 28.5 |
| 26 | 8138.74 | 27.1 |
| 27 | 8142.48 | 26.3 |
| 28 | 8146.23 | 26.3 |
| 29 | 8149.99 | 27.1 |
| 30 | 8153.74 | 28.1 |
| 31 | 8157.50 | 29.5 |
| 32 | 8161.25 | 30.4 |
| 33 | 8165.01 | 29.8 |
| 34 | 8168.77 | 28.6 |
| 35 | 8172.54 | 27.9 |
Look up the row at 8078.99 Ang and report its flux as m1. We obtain 28.7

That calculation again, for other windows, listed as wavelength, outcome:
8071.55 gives 27.9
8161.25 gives 30.4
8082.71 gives 29.1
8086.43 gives 28.6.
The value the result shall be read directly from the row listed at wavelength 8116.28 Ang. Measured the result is 27.7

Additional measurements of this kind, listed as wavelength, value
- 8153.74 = 28.1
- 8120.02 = 28.2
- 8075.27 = 28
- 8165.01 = 29.8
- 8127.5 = 30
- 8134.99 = 28.5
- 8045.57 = 28.2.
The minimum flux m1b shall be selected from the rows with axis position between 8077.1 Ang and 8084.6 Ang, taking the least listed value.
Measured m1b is 28.7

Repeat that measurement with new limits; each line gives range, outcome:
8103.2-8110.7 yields 27.7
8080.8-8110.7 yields 27.1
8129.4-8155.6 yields 26.3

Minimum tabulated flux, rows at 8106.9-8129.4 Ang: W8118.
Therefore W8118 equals 27.7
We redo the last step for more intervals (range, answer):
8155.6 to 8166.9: 29.5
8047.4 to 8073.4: 27.9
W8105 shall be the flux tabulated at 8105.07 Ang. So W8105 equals 27.7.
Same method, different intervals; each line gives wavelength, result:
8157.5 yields 29.5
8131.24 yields 29.7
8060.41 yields 28.6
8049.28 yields 28.8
